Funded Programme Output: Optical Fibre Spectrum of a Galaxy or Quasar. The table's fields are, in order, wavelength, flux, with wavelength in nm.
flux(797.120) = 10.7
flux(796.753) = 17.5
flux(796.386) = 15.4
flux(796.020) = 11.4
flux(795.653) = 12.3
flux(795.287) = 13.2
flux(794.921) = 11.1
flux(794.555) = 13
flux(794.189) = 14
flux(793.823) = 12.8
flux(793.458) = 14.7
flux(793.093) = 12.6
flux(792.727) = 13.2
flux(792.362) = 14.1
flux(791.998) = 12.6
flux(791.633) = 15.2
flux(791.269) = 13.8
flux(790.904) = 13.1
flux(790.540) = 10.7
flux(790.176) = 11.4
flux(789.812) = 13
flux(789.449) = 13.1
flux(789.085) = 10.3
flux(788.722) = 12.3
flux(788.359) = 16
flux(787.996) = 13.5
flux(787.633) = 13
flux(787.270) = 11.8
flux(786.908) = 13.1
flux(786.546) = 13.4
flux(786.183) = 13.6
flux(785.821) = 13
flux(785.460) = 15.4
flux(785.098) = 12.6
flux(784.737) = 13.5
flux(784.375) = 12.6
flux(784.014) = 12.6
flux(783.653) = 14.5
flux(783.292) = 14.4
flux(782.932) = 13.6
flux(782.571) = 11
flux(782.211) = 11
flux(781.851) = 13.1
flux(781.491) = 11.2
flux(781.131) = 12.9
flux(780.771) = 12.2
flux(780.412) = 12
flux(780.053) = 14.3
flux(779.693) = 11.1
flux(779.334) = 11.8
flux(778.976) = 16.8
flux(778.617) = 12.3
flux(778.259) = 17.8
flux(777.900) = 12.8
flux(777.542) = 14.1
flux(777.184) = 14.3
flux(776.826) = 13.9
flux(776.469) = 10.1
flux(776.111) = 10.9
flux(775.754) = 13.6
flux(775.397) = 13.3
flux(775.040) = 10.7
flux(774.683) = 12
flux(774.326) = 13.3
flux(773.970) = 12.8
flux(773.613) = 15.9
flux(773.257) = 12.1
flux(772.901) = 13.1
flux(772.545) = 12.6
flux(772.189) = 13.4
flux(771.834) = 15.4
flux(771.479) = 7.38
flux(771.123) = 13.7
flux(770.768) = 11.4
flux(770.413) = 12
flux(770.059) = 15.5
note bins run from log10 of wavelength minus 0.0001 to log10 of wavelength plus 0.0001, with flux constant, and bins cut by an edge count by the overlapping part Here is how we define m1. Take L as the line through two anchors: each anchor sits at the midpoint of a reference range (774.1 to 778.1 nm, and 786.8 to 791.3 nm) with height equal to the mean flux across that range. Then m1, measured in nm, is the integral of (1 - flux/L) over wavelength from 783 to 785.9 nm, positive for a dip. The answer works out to -0.21 nm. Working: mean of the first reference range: 12.7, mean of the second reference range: 12.7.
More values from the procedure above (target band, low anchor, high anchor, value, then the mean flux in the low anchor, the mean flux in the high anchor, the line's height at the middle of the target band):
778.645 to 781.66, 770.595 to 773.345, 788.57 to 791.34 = -0.12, 12.4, 12.1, 12.3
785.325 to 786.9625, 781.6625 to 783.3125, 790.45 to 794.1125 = -0.12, 12.4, 13.4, 12.8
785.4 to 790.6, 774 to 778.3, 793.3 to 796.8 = 0.12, 12.9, 13.4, 13.2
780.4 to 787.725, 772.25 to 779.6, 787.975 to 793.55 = 0.12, 13.2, 13.1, 13.1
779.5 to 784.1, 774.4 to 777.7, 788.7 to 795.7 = 0.02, 12.6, 12.8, 12.7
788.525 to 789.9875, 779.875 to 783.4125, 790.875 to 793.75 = 0.12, 12.5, 13.7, 13.3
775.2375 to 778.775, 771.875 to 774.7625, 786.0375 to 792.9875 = -0.02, 13.3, 13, 13.2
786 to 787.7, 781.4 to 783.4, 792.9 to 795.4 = -0.05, 12.4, 13.1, 12.6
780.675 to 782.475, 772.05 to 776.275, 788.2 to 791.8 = 0.11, 12.8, 12.9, 12.8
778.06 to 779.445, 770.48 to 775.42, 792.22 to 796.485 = -0.22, 12.6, 13.1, 12.7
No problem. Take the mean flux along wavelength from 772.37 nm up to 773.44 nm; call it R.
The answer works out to 12.6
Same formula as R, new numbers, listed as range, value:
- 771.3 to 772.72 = 12.2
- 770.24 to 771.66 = 11.1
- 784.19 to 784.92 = 13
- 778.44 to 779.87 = 13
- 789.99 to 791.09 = 11.7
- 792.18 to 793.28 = 13.3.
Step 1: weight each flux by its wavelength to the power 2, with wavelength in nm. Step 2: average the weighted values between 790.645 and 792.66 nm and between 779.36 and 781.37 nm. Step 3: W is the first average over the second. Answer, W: 1.1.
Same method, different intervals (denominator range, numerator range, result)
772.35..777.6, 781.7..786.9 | 1.05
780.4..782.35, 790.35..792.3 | 1.11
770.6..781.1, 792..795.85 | 1.06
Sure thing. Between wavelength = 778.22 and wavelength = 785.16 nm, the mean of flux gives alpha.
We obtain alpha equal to 13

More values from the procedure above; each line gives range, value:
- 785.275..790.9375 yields 12.9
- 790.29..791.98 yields 13.1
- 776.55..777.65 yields 13.8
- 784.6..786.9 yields 13.6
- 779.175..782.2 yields 12.3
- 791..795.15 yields 13.4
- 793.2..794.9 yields 13.3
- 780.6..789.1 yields 13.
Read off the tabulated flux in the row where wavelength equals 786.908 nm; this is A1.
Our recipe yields 13.1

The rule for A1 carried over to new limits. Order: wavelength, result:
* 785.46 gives 15.4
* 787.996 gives 13.5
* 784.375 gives 12.6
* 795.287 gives 13.2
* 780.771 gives 12.2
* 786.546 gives 13.4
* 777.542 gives 14.1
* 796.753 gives 17.5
